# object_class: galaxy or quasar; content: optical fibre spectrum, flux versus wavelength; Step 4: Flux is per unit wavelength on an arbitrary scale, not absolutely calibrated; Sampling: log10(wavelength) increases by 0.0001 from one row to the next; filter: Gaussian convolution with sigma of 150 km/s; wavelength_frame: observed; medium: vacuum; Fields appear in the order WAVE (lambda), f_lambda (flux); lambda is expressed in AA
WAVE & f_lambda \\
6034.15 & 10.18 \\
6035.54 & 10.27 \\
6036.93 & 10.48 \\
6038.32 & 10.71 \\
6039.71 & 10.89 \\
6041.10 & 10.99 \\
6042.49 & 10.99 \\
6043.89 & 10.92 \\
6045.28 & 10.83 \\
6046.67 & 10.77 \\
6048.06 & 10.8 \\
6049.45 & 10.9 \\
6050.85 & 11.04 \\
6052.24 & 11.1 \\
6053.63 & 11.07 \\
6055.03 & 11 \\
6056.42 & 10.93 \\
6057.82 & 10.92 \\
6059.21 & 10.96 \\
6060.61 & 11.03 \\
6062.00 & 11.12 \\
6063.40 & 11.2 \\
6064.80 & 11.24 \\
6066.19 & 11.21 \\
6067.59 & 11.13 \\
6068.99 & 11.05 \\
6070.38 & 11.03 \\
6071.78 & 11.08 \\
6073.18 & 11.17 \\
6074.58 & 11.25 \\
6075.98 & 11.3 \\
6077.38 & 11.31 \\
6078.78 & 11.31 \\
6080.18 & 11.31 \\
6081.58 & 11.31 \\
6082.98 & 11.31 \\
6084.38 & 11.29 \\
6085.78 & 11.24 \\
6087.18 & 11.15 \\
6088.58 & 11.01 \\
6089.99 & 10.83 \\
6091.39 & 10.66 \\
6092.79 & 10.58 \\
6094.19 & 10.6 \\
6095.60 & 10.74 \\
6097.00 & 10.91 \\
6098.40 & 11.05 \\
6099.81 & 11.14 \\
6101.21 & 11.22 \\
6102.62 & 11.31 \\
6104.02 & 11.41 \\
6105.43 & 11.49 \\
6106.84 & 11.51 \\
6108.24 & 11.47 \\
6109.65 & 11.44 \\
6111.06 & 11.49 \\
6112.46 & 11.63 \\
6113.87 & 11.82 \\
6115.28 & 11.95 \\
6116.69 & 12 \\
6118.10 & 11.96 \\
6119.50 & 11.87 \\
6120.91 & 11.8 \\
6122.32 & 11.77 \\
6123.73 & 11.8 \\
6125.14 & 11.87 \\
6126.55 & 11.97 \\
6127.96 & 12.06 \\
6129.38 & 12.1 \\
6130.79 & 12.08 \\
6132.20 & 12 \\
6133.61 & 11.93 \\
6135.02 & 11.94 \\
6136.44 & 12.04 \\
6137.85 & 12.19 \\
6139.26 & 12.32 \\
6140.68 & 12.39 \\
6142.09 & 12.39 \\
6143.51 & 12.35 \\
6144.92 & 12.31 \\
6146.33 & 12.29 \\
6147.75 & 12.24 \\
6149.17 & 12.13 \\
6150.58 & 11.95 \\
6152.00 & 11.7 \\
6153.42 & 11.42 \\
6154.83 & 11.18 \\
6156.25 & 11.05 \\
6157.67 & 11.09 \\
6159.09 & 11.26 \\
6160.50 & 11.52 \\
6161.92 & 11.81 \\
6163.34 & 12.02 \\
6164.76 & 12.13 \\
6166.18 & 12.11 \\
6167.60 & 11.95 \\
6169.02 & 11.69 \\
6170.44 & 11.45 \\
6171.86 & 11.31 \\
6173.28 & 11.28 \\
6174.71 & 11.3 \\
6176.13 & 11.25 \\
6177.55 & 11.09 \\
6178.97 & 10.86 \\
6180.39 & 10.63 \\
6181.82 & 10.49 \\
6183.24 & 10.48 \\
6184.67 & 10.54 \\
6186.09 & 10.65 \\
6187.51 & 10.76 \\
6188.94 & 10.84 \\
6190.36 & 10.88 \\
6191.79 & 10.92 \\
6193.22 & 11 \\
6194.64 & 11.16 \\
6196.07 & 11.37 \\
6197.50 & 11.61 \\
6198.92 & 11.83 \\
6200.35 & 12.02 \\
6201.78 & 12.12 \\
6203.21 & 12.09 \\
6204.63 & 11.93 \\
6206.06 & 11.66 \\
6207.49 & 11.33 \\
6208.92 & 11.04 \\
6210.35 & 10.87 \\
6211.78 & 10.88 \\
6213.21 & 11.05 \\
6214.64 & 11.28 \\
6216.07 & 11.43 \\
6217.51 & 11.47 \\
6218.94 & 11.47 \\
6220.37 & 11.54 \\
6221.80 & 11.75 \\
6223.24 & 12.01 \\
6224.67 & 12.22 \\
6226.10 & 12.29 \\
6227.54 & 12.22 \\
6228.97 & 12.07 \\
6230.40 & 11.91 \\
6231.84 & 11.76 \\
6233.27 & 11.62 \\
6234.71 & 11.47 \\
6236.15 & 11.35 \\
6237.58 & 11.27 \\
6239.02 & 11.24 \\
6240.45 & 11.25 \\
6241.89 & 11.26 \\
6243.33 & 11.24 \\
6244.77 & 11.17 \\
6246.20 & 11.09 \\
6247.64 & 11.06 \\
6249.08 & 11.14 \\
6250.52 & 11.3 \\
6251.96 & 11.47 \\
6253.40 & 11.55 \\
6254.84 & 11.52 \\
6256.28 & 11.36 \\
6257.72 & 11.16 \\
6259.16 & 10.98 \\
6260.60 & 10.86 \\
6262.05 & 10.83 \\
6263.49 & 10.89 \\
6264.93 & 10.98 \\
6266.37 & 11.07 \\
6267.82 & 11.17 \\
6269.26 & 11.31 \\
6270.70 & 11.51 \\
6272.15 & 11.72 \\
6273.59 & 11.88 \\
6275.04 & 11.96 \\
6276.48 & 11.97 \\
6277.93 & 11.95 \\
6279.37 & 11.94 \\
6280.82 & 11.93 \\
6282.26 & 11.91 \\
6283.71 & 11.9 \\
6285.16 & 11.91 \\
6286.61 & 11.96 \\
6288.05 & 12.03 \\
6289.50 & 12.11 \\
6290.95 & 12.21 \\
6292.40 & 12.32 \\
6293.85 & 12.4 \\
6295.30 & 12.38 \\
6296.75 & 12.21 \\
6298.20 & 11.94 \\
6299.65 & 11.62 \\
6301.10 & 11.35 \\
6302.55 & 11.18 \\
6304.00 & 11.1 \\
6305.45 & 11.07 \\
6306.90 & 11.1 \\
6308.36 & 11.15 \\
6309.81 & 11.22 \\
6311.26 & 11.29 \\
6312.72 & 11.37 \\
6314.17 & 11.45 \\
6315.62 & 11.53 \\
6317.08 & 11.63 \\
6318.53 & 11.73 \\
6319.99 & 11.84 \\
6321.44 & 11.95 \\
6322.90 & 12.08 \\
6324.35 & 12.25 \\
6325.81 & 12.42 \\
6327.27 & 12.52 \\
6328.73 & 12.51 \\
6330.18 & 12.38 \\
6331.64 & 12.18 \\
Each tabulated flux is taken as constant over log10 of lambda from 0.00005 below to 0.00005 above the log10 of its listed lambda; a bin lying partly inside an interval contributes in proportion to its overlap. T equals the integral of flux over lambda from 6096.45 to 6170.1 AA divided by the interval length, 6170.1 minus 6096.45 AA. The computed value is 11.8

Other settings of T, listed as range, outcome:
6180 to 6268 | 11.3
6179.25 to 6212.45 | 11.2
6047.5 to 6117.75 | 11.2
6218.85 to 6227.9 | 11.9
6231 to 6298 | 11.6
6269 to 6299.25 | 12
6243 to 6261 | 11.2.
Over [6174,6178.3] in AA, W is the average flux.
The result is 11.2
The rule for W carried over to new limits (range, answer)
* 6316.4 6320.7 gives 11.7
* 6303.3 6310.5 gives 11.1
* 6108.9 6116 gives 11.7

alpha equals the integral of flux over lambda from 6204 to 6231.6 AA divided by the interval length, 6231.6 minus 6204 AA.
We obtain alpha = 11.6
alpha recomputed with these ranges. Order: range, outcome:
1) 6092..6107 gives 11.1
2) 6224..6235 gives 12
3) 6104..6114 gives 11.5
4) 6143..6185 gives 11.5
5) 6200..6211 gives 11.6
